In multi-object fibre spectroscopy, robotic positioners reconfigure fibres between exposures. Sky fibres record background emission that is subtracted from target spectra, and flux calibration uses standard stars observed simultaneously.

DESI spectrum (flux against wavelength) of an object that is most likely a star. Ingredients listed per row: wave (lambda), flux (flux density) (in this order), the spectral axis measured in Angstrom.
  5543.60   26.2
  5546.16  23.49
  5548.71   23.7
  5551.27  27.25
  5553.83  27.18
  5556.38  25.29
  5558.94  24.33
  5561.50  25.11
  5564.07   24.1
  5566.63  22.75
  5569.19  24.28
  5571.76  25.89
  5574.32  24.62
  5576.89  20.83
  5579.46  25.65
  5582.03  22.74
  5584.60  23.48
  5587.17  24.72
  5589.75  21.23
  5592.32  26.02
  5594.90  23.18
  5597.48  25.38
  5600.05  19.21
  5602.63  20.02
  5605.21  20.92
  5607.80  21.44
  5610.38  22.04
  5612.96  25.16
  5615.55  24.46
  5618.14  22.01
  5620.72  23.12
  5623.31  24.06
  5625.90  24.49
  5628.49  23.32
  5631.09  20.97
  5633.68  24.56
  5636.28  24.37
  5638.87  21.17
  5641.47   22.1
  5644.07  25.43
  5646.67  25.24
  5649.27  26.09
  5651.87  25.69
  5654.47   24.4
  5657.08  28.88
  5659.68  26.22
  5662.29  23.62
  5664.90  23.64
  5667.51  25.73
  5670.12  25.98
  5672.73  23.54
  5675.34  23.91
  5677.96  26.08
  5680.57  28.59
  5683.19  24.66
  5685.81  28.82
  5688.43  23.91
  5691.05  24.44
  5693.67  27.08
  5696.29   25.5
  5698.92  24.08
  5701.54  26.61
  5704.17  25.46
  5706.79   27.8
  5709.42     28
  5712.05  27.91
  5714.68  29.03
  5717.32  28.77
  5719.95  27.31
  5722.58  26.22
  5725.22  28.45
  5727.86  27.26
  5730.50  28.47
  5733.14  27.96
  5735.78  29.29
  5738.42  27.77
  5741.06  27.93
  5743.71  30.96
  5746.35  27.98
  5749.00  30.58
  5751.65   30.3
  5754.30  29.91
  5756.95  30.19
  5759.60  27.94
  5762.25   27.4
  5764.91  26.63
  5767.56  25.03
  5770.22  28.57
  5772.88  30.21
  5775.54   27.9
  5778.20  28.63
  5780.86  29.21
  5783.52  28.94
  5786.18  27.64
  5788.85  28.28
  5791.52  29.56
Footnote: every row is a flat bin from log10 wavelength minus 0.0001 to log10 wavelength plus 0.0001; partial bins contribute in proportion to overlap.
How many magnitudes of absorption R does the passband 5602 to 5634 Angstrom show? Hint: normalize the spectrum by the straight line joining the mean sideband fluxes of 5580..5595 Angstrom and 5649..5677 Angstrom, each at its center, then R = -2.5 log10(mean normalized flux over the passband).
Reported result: 0.07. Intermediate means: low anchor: 23.7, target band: 22.8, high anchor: 25.2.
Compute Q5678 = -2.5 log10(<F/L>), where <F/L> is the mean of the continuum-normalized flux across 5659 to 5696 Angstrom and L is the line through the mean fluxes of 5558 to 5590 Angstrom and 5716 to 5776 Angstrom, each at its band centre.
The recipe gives 0.049 mag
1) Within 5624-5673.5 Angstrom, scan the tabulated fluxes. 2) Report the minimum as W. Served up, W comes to 20.97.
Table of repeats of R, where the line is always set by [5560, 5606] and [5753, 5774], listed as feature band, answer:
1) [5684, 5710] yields 0.014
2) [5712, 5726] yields -0.036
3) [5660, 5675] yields 0.046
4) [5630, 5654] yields 0.042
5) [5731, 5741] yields -0.033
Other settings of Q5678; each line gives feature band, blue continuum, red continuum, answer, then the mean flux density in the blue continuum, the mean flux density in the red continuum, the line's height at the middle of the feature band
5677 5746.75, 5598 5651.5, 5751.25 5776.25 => -0.036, 23.1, 28.3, 26.4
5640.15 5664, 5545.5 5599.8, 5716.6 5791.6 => 0.035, 24.3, 28.4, 26.1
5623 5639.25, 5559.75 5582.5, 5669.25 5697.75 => 0.070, 24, 25.7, 24.9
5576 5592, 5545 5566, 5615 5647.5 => 0.048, 25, 23.4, 24.4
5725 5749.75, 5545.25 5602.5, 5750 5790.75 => -0.034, 24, 28.5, 27.7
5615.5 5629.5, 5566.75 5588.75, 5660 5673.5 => 0.035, 23.9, 24.7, 24.3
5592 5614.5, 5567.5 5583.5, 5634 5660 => 0.087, 24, 24.9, 24.3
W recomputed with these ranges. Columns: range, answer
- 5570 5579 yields 20.83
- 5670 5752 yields 23.54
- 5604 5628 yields 20.92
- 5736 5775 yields 25.03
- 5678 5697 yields 23.91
